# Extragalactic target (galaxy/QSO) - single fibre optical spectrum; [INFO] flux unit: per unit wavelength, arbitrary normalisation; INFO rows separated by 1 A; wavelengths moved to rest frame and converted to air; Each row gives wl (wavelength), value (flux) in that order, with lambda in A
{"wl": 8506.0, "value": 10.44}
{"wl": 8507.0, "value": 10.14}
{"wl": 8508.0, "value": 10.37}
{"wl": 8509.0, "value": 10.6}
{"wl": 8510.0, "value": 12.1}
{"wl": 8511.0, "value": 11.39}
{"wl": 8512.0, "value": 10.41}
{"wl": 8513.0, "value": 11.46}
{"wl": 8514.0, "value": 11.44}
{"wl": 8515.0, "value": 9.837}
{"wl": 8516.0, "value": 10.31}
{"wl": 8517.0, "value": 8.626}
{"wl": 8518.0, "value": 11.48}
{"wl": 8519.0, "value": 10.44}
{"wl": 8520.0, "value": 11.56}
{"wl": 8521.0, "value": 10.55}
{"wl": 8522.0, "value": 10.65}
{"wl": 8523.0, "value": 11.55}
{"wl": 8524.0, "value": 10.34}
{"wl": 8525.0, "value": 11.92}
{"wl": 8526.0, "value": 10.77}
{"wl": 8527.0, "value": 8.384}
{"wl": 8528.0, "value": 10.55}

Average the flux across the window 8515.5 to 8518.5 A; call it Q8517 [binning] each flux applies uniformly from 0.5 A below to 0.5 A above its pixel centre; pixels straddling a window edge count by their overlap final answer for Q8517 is 10.1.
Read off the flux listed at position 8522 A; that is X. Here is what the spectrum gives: 10.65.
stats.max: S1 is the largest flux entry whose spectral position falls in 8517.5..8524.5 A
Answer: 11.56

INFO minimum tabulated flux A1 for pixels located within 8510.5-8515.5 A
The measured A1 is 9.837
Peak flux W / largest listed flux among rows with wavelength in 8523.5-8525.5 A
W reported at 11.92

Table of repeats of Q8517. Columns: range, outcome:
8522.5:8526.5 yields 11.1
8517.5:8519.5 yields 11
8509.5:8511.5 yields 11.7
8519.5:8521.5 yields 11.1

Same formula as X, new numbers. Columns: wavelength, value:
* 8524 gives 10.34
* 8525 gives 11.92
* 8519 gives 10.44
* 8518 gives 11.48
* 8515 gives 9.837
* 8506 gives 10.44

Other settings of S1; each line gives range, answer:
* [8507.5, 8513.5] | 12.1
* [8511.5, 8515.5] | 11.46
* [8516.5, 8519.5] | 11.48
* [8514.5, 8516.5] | 10.31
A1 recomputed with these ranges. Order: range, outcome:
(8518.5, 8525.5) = 10.34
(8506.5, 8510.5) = 10.14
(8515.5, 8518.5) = 8.626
